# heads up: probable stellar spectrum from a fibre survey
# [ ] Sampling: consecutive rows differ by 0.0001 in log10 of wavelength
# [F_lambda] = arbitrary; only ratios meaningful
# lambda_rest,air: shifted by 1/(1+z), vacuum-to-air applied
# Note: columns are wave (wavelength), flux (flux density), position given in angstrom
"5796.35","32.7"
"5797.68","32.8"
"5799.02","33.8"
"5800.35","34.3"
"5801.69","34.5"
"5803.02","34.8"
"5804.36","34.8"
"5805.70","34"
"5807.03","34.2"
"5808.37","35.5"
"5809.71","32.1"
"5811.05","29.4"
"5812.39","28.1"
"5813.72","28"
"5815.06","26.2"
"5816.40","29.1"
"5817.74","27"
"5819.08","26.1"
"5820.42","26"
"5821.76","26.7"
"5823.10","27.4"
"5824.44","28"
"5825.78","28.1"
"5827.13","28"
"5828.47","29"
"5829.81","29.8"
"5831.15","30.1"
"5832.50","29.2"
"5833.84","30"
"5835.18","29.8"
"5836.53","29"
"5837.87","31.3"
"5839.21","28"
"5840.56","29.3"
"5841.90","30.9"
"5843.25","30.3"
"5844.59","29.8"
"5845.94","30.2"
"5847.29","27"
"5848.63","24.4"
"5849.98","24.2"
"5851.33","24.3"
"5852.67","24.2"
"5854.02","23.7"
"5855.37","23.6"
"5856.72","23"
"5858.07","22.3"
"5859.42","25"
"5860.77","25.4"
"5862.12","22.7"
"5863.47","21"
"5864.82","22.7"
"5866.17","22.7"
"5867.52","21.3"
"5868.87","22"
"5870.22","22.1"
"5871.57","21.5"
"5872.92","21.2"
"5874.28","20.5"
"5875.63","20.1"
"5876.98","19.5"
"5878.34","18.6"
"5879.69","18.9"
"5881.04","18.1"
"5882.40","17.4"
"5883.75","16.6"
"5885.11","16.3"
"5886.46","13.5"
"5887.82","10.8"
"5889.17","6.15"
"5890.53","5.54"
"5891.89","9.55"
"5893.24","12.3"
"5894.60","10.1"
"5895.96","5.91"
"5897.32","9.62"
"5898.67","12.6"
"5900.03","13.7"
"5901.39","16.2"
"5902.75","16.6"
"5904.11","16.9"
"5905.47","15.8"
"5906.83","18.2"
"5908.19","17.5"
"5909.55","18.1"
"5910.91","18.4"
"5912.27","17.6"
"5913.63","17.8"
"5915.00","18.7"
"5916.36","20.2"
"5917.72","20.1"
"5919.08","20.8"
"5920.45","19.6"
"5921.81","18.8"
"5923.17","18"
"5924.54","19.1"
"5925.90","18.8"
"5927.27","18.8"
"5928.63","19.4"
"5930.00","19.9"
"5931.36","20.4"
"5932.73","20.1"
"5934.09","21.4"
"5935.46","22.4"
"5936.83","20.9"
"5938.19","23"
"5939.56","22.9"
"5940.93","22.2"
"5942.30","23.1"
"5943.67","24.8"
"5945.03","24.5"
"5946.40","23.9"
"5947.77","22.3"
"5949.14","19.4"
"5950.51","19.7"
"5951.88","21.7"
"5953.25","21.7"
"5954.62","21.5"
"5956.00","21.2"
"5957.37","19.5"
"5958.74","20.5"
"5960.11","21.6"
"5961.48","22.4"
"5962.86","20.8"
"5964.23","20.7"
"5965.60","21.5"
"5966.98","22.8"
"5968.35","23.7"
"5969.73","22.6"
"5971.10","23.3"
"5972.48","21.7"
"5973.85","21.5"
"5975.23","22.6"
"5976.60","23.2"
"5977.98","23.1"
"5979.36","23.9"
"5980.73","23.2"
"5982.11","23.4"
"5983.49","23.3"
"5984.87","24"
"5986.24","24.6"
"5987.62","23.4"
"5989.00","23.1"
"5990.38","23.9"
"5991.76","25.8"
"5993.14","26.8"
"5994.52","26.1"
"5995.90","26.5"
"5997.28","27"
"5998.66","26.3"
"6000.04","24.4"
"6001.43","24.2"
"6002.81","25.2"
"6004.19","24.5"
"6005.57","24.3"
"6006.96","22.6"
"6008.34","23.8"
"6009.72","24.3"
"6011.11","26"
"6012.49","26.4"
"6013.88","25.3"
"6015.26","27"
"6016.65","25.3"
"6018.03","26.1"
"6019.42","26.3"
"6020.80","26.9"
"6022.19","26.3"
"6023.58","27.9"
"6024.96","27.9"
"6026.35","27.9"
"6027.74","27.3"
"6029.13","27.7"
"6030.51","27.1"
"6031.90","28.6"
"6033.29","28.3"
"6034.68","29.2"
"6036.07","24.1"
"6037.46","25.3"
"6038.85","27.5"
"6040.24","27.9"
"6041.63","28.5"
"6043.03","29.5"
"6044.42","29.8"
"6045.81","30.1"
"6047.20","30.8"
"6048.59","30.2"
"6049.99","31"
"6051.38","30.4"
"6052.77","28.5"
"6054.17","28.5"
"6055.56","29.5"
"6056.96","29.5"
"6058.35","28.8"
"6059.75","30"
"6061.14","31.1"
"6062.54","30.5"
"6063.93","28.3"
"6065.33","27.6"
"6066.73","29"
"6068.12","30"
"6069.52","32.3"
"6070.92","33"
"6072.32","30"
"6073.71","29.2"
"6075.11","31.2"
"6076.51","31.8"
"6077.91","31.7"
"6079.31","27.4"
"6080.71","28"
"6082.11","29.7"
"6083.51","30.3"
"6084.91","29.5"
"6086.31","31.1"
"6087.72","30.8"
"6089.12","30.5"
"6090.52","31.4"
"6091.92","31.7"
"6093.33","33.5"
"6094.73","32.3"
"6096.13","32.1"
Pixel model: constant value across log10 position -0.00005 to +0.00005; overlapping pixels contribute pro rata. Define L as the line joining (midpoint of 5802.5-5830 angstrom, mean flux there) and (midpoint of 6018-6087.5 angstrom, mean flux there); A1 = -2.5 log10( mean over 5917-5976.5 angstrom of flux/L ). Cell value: 0.34 mag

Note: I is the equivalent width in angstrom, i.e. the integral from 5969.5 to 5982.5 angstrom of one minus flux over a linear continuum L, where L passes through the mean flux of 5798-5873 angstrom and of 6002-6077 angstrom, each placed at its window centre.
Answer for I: 2.37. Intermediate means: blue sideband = 27.7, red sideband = 28.1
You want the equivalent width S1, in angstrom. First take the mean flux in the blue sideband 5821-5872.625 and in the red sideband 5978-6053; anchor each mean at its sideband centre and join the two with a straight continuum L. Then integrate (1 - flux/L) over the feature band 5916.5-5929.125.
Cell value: 3.4 angstrom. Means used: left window 26.2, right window 26.4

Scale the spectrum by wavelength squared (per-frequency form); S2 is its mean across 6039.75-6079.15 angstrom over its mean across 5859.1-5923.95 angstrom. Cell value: 1.83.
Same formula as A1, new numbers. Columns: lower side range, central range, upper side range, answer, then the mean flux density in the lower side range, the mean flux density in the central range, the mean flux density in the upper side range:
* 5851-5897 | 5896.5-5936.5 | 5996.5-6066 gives 0.15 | 18.4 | 18.1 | 27.4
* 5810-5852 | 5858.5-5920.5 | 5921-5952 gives 0.37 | 28.3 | 17.3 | 21.1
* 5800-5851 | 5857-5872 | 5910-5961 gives 0.17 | 29.5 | 22.6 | 20.7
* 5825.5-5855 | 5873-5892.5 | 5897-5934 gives 0.42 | 28.2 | 15.3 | 18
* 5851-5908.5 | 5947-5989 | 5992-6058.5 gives 0.06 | 17.8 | 22.2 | 27.1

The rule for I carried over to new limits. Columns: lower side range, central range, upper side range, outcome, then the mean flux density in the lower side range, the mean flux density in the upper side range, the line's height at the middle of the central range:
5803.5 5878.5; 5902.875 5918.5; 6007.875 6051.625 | 5.1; 26.6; 27.5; 27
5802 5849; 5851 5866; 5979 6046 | 2.9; 29.5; 26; 28.9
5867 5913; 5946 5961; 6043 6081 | -0.1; 15.8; 30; 21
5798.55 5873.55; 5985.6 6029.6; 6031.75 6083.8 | 5.1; 27.6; 29.4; 29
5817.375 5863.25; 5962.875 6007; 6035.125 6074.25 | 7.4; 27.1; 29.3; 28.6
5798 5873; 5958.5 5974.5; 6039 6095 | 3.9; 27.7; 30.1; 29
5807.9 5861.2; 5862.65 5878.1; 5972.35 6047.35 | 3.4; 27.7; 25.8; 27.3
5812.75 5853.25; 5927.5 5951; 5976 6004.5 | 3.6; 28.1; 24.6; 25.7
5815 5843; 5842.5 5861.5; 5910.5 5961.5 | 1.0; 28.6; 20.7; 26.9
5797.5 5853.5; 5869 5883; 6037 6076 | 4.6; 29.5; 29.6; 29.5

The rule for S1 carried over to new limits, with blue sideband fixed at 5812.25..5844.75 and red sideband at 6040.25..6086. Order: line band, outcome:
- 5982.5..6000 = 2.6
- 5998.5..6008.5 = 1.8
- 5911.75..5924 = 4.2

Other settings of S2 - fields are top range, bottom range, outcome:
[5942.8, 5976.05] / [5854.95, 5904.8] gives 1.30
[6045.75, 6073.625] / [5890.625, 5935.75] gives 1.86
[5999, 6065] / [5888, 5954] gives 1.58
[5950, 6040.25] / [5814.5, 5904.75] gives 1.16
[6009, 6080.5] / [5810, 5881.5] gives 1.19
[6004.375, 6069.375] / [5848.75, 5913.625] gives 1.63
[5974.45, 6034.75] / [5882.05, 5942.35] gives 1.55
